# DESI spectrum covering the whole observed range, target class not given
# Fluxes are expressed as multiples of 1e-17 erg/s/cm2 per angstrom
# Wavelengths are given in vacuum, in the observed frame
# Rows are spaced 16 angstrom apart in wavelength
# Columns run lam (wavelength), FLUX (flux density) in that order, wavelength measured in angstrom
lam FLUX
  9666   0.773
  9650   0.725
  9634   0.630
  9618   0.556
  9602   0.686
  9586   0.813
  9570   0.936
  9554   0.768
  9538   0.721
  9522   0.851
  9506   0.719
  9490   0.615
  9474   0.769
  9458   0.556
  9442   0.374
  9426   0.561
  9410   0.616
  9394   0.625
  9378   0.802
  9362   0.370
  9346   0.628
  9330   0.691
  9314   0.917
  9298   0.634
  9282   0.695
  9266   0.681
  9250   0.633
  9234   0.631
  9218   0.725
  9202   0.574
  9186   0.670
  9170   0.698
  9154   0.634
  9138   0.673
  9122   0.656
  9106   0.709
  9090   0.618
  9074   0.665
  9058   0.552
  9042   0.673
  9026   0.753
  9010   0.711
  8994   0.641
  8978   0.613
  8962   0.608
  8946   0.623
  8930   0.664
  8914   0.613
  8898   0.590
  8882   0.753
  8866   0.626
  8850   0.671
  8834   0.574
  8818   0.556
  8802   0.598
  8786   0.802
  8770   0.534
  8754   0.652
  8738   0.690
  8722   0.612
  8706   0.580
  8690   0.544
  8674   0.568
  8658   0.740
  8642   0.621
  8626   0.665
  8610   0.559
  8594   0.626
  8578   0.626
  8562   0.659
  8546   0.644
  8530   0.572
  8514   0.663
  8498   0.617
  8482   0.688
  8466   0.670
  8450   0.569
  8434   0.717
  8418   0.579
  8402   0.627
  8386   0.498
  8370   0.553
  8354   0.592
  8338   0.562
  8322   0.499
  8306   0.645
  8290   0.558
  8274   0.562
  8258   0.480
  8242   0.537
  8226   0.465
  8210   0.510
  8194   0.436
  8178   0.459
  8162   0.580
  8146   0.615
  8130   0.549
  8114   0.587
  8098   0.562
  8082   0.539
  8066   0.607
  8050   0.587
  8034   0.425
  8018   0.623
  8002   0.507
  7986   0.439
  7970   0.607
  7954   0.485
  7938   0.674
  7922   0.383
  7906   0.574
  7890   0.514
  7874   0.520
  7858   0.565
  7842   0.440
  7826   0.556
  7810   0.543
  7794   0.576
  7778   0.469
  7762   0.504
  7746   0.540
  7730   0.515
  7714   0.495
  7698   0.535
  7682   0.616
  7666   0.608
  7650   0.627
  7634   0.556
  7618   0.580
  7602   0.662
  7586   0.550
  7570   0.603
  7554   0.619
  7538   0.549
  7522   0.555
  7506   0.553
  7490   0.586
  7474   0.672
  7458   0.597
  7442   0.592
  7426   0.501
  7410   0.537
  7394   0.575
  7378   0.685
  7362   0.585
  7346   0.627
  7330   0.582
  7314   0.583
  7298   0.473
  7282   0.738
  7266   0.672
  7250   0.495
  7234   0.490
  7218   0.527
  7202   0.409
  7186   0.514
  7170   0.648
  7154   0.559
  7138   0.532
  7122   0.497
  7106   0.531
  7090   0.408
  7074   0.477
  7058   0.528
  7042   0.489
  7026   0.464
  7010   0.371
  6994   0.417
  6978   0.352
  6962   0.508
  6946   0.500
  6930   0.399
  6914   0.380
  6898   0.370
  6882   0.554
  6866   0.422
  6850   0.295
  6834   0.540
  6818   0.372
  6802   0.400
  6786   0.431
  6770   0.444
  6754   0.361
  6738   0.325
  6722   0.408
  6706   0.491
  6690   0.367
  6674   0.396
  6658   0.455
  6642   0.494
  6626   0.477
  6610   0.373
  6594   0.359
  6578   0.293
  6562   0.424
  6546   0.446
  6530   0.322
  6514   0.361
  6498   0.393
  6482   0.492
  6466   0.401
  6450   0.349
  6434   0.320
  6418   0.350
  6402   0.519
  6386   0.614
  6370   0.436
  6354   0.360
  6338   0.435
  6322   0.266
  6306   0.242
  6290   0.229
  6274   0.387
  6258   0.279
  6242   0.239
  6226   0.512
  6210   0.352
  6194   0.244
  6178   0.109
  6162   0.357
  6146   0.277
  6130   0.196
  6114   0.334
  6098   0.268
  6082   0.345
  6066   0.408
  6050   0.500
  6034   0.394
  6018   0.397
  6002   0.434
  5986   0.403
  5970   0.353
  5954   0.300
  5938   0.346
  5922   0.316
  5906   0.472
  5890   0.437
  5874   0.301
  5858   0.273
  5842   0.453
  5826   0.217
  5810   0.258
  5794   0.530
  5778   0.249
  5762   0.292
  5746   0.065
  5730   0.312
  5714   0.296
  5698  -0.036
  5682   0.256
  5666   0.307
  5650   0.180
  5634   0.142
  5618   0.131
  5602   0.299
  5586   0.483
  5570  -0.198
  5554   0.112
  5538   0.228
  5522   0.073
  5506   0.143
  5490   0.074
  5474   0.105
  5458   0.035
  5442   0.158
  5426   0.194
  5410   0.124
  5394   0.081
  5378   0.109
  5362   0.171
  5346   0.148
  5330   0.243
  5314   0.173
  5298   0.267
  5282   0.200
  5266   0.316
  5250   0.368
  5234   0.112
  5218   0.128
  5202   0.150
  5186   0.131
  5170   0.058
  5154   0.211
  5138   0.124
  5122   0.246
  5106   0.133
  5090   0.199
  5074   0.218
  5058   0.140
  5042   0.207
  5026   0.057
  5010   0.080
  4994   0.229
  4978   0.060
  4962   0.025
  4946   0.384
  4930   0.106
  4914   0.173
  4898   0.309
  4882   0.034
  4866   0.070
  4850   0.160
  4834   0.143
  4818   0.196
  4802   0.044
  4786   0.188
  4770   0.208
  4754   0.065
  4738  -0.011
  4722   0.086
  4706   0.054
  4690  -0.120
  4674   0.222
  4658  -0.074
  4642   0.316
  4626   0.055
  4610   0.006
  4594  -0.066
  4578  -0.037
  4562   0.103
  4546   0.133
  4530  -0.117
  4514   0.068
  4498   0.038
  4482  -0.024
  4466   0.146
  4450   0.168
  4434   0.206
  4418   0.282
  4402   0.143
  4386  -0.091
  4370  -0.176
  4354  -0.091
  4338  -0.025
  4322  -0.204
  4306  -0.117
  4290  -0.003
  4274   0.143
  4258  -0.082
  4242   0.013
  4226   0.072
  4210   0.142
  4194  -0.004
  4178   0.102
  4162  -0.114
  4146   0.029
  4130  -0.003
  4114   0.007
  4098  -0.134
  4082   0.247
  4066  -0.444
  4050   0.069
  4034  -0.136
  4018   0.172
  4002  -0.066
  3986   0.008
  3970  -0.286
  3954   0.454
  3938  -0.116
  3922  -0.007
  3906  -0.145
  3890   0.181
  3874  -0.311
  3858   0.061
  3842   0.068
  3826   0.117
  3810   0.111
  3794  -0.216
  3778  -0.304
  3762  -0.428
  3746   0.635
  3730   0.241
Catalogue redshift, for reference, 0.59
